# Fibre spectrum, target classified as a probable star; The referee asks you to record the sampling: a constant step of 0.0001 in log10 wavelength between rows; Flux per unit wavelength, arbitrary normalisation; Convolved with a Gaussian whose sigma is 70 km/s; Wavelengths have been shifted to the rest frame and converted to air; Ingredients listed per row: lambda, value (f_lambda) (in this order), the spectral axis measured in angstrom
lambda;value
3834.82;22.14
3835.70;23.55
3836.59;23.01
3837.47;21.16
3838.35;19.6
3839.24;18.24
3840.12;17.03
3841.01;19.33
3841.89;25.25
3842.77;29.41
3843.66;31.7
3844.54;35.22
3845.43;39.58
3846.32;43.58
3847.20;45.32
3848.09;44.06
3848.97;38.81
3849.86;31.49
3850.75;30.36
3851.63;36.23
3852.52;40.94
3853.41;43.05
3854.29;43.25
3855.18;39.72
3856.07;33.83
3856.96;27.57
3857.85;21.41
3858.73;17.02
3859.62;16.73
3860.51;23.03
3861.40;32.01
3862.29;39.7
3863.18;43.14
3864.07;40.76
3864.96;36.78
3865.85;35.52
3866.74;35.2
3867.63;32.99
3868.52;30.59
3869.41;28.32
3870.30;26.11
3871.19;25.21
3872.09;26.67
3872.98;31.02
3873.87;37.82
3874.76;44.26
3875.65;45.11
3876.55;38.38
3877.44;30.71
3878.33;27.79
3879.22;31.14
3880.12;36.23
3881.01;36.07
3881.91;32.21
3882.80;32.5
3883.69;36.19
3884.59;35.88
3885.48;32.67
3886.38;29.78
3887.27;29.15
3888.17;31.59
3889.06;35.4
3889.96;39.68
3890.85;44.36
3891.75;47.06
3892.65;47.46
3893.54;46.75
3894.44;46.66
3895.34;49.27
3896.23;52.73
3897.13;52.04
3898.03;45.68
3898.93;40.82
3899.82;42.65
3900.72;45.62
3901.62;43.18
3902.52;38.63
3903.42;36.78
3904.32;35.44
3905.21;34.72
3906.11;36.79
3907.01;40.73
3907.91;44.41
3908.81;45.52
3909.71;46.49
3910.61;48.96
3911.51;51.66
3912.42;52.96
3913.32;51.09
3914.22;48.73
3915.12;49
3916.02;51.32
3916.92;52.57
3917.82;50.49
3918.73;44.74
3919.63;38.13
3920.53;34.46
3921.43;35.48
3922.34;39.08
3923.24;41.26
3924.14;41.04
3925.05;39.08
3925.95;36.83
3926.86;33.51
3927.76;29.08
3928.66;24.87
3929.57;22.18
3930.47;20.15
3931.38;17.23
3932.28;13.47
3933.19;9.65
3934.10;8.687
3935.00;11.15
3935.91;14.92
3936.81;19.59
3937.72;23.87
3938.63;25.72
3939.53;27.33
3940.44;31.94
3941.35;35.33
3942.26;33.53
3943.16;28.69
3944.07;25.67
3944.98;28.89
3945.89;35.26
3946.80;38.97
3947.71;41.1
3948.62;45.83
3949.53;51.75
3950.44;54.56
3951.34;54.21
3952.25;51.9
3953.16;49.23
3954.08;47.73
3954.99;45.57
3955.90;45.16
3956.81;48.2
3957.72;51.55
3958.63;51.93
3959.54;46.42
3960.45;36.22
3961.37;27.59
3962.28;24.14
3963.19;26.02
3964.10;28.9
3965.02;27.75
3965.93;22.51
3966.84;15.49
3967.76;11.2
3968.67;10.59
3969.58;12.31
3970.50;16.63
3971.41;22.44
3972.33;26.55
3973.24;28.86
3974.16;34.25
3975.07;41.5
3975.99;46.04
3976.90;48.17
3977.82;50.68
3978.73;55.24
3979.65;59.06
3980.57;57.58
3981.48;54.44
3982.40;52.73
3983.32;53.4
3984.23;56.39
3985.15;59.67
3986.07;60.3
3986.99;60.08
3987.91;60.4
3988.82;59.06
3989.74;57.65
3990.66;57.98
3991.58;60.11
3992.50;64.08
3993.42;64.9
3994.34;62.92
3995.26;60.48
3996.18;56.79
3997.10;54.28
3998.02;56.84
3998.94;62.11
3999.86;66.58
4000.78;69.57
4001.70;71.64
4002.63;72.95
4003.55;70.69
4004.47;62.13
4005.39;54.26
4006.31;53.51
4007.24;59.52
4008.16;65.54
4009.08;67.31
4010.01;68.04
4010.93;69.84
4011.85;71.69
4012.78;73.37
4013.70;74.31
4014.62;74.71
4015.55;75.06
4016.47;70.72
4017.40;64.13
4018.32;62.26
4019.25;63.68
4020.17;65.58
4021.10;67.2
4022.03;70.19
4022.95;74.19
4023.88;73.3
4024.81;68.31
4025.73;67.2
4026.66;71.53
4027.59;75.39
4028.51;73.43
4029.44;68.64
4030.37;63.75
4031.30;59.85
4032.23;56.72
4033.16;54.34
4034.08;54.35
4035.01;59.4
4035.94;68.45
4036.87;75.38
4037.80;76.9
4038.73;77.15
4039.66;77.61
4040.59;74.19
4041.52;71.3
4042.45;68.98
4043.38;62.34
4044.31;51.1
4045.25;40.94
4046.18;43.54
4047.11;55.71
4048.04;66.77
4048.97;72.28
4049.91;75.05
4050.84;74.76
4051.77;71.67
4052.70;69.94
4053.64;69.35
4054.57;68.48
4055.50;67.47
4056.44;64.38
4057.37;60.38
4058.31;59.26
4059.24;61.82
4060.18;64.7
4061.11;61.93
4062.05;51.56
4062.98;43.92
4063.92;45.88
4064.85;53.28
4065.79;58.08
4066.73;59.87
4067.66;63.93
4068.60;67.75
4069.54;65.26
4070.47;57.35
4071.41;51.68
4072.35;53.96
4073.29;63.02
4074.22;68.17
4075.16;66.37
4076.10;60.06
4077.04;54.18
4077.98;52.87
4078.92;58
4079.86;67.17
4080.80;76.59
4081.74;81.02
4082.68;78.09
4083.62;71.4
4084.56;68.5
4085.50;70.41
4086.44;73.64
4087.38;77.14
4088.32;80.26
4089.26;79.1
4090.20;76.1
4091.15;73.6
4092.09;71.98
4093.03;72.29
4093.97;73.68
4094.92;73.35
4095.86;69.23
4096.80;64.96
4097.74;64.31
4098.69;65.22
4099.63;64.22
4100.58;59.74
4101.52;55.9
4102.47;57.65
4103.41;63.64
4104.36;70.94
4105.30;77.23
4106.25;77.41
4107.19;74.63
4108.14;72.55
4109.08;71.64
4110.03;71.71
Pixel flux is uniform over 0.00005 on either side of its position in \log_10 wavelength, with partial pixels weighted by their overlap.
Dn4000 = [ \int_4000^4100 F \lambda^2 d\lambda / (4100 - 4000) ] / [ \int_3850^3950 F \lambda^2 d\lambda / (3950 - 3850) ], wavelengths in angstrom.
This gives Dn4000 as 2.0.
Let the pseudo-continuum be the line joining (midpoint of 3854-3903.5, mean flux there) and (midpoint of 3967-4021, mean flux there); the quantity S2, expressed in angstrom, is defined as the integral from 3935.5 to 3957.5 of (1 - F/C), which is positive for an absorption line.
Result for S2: 4.6 angstrom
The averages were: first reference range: 36.2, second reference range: 55.8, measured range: 37.9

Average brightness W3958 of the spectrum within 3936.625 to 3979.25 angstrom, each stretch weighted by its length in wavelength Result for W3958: 35.3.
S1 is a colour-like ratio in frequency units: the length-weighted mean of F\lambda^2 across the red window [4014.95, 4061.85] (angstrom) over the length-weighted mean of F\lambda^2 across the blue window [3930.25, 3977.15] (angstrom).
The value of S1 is 2.18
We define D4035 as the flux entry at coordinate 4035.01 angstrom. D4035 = 59.4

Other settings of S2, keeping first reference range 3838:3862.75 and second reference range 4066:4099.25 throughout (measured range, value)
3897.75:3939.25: 5.7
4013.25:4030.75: -3.4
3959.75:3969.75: 5.3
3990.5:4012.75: -3.5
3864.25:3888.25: 1.5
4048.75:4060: -0.8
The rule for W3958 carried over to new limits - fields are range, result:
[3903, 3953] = 36.2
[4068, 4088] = 65.9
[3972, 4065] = 62.2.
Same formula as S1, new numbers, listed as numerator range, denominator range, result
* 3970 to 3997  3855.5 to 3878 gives 1.70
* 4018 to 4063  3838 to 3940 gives 2.01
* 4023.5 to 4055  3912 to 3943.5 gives 2.17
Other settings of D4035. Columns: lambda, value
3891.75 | 47.06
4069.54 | 65.26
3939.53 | 27.33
